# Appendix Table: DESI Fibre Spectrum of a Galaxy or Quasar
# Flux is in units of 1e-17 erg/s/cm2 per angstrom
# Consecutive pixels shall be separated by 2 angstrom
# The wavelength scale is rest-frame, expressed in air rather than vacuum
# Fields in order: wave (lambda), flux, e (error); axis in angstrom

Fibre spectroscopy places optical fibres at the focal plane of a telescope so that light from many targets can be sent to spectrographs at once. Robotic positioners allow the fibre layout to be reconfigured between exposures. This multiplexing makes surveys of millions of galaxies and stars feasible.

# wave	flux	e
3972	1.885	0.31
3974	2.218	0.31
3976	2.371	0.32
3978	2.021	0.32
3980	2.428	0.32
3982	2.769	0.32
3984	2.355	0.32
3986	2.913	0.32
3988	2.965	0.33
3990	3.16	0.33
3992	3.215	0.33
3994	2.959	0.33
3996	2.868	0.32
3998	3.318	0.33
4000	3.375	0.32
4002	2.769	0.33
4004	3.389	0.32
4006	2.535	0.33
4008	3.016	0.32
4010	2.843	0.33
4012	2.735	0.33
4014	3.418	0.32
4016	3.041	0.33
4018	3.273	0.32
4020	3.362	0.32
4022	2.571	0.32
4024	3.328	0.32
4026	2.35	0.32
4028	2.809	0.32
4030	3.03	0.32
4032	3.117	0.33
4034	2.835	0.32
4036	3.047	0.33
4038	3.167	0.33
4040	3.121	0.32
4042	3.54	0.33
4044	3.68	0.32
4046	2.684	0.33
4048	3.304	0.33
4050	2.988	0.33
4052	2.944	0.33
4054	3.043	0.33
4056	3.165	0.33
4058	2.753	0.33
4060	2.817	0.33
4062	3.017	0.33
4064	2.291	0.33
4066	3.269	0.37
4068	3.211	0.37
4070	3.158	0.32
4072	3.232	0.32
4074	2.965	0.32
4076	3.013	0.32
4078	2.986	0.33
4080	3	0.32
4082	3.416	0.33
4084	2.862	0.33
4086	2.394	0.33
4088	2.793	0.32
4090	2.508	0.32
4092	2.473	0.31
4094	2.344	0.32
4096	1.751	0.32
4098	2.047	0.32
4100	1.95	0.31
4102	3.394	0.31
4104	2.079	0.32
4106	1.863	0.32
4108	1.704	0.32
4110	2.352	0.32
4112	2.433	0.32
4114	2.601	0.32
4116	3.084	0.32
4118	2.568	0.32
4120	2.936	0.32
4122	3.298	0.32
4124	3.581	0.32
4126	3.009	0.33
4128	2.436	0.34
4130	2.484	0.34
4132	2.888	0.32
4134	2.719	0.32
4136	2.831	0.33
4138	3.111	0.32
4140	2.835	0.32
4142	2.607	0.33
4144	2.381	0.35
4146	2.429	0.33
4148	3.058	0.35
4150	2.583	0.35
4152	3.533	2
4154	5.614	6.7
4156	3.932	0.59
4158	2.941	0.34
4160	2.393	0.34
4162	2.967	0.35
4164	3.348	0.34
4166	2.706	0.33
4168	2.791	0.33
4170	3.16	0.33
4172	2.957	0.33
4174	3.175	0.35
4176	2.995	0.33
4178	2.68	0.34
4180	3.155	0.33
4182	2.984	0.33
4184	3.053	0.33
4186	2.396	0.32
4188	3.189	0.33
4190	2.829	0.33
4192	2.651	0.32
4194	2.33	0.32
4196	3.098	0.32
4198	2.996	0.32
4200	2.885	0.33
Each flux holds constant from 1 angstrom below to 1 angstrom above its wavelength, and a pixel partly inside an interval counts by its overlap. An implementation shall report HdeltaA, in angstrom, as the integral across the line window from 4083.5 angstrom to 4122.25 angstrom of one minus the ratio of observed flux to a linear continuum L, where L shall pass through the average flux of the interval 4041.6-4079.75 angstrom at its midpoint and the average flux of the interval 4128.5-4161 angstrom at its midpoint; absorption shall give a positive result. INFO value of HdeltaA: 7.4 angstrom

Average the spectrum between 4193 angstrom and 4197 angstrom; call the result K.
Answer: 2.71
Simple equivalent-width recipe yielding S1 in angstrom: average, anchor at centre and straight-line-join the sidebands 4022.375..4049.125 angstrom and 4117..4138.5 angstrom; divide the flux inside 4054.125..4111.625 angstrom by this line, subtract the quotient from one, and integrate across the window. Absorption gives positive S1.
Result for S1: 5.89 angstrom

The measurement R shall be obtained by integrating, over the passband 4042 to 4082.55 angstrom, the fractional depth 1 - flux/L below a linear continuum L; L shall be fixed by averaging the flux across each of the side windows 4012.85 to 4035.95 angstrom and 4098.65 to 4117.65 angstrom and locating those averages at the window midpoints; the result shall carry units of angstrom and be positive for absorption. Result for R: -4.89 angstrom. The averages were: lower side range 3.01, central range 3.05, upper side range 2.38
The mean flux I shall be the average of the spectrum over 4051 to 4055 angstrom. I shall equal 2.99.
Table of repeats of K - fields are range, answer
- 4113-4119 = 2.75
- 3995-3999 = 3.09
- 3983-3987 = 2.63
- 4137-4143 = 2.85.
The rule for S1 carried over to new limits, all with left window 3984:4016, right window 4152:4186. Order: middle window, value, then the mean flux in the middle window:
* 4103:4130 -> 4.4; 2.61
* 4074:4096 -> 2.5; 2.74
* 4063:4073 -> 0.1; 3.03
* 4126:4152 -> 3.3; 2.74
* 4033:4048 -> -0.6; 3.16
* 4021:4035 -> 0.8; 2.86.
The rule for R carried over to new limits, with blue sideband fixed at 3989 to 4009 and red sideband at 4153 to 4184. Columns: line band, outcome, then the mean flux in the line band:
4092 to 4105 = 3.55 angstrom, 2.28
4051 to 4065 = 1.09 angstrom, 2.86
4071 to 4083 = 0.06 angstrom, 3.1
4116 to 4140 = 1.91 angstrom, 2.9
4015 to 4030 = 0.54 angstrom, 2.97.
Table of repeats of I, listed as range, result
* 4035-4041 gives 3.11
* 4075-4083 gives 3.1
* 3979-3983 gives 2.6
